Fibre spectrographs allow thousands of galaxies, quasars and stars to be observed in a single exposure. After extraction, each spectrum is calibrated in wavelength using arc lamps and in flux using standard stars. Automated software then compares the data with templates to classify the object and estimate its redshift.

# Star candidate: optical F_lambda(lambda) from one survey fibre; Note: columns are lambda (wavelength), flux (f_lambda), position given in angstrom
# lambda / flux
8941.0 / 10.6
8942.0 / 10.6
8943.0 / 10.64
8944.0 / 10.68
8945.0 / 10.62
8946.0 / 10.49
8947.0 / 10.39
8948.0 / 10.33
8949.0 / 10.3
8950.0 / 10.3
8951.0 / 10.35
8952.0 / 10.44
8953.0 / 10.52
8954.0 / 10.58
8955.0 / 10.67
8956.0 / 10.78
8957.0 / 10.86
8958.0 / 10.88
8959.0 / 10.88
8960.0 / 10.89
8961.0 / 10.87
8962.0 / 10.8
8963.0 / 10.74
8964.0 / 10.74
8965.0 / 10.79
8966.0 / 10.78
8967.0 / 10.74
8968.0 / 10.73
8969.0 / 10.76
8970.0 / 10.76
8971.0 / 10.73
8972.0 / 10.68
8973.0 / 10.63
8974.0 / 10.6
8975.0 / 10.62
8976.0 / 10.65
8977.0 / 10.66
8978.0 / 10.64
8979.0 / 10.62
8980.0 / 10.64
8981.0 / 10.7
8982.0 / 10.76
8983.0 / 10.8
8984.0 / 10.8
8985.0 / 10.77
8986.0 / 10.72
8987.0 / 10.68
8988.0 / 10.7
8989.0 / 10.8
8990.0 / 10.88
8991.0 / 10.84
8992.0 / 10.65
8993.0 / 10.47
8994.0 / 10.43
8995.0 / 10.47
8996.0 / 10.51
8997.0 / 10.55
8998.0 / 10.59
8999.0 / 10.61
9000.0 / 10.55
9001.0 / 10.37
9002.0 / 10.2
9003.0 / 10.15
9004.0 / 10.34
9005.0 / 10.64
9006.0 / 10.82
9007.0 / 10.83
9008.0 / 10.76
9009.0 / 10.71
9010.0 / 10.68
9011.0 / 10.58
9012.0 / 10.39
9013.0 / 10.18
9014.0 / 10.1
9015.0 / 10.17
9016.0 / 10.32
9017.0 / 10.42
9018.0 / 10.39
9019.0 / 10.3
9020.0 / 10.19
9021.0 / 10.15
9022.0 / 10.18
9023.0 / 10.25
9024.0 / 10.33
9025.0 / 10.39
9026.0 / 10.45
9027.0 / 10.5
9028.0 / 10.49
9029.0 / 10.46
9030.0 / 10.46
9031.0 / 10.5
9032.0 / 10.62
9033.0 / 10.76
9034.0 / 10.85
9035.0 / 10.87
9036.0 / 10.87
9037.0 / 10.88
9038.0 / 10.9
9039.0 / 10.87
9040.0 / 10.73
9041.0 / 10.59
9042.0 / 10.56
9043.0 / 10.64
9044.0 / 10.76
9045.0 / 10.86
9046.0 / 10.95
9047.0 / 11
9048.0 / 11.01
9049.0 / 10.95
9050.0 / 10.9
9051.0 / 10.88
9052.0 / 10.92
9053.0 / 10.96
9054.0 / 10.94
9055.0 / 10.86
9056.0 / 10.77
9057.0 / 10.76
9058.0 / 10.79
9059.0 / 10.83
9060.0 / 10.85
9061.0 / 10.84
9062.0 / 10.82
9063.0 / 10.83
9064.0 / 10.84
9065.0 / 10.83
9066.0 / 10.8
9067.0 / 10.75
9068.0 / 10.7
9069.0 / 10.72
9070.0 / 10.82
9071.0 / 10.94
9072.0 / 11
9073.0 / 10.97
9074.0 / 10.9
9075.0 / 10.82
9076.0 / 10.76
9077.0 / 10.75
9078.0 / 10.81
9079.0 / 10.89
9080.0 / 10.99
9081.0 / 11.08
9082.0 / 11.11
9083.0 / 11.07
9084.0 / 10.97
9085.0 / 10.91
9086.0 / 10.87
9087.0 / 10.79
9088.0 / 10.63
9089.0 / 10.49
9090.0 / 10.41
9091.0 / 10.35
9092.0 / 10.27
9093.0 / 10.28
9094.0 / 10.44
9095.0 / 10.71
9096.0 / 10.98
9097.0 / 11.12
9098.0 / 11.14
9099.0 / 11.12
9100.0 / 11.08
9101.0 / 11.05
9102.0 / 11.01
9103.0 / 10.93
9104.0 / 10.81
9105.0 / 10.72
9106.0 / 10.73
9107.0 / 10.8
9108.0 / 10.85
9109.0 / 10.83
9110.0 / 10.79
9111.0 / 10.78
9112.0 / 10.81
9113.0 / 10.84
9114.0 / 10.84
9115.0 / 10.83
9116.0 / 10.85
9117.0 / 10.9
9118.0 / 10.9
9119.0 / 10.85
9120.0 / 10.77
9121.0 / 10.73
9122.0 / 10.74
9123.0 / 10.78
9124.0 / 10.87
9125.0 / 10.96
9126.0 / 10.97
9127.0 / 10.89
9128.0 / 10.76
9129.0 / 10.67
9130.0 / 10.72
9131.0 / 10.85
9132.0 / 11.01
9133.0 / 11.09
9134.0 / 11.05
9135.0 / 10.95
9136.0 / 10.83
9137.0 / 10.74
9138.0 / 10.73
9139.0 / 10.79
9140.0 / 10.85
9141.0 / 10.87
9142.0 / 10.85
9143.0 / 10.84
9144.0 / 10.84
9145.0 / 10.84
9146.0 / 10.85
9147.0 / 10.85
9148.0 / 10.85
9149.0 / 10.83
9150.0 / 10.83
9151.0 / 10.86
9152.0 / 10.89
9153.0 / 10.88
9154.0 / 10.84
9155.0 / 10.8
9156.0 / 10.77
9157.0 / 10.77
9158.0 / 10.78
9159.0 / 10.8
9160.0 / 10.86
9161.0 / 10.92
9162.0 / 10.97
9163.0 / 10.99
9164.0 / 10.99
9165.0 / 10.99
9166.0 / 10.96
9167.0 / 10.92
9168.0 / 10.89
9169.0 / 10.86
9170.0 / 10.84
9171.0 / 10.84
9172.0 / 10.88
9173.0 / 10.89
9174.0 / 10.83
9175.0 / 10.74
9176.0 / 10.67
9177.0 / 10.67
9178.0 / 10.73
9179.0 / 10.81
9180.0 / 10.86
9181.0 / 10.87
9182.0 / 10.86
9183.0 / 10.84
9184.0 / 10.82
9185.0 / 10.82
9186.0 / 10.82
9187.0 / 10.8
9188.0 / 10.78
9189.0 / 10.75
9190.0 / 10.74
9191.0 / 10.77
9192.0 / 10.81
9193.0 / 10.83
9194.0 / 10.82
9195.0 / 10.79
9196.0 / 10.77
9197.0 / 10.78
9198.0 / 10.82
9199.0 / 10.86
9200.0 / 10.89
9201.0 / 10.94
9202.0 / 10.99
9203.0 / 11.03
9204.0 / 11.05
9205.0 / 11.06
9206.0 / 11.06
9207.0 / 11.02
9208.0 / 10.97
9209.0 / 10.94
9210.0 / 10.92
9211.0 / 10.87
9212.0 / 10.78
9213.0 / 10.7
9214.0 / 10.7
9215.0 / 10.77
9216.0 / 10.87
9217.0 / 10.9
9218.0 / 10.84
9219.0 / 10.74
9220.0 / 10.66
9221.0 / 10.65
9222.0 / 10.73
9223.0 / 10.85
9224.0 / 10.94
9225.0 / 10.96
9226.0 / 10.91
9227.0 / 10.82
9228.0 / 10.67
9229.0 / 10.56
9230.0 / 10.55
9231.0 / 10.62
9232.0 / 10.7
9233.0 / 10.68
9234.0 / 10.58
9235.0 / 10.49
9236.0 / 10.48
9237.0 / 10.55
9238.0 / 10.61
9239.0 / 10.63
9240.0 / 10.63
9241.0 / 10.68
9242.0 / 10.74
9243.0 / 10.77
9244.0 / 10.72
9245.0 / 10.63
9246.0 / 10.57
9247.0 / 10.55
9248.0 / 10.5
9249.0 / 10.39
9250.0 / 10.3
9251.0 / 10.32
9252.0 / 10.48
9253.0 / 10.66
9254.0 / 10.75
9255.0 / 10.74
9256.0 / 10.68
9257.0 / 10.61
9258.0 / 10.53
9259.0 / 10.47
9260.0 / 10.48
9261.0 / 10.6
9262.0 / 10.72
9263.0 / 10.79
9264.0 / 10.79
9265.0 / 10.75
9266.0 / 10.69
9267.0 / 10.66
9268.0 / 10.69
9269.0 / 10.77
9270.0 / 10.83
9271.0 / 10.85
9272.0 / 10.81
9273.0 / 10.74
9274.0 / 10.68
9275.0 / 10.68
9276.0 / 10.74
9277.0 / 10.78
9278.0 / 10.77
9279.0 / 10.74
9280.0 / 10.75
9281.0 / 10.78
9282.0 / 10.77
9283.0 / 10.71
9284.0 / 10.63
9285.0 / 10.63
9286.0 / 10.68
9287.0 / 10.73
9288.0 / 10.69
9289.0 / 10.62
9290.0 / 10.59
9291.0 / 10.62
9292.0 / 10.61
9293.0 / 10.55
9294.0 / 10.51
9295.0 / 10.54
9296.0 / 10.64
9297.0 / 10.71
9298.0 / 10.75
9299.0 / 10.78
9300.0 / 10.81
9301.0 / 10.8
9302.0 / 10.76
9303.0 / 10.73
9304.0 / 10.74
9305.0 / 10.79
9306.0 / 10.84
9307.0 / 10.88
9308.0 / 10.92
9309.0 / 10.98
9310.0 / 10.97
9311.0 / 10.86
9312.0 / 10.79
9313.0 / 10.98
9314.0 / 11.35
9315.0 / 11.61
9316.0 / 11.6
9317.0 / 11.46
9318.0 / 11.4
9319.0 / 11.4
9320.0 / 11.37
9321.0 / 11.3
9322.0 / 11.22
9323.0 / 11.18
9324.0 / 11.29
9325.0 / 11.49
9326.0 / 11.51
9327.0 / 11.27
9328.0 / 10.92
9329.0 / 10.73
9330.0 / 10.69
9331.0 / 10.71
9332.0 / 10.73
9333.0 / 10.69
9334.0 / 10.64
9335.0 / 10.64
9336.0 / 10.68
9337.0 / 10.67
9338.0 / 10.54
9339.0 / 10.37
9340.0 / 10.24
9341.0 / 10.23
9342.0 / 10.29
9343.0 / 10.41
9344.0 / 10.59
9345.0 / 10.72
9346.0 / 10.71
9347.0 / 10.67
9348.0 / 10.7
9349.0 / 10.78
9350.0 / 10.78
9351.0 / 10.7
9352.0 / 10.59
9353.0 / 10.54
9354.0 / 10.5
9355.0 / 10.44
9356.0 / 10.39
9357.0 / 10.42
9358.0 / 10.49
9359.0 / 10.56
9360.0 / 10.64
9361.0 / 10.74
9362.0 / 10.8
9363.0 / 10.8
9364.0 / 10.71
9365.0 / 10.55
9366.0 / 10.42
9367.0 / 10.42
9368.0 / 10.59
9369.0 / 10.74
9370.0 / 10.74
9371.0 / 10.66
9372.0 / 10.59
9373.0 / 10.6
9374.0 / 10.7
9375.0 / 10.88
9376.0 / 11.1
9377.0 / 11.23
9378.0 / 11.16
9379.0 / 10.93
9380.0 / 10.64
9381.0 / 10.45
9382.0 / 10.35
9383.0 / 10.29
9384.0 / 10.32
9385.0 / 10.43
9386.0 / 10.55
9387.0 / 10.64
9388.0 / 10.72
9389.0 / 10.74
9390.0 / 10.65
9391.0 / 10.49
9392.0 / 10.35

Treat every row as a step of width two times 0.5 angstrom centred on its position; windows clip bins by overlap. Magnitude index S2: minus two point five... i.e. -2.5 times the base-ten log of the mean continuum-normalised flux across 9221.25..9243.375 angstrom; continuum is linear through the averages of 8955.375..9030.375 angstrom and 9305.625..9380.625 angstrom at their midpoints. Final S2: 0.005 mag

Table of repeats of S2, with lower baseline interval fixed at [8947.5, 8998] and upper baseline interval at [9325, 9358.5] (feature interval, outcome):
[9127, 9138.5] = -0.02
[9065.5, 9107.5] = -0.02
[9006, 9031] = 0.03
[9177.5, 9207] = -0.02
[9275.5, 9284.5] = -0.01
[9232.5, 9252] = 0.01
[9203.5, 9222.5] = -0.02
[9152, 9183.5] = -0.02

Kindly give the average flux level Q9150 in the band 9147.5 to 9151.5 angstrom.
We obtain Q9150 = 10.8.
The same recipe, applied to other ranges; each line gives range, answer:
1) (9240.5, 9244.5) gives 10.7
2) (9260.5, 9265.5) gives 10.7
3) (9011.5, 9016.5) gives 10.2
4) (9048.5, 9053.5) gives 10.9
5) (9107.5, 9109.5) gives 10.8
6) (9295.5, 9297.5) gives 10.7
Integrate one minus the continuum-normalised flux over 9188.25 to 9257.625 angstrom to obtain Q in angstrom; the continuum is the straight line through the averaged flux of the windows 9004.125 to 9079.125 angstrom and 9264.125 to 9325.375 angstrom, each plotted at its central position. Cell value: 0.5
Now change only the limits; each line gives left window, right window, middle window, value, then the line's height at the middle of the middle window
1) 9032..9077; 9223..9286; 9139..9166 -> -0.28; 10.8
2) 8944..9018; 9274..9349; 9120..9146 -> -0.34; 10.7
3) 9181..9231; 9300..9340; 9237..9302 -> 1.48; 10.9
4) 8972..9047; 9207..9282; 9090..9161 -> -1.26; 10.6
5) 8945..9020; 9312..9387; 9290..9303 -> 0.09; 10.7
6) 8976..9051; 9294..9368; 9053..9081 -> -0.55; 10.6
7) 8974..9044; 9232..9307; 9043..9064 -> -0.56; 10.6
